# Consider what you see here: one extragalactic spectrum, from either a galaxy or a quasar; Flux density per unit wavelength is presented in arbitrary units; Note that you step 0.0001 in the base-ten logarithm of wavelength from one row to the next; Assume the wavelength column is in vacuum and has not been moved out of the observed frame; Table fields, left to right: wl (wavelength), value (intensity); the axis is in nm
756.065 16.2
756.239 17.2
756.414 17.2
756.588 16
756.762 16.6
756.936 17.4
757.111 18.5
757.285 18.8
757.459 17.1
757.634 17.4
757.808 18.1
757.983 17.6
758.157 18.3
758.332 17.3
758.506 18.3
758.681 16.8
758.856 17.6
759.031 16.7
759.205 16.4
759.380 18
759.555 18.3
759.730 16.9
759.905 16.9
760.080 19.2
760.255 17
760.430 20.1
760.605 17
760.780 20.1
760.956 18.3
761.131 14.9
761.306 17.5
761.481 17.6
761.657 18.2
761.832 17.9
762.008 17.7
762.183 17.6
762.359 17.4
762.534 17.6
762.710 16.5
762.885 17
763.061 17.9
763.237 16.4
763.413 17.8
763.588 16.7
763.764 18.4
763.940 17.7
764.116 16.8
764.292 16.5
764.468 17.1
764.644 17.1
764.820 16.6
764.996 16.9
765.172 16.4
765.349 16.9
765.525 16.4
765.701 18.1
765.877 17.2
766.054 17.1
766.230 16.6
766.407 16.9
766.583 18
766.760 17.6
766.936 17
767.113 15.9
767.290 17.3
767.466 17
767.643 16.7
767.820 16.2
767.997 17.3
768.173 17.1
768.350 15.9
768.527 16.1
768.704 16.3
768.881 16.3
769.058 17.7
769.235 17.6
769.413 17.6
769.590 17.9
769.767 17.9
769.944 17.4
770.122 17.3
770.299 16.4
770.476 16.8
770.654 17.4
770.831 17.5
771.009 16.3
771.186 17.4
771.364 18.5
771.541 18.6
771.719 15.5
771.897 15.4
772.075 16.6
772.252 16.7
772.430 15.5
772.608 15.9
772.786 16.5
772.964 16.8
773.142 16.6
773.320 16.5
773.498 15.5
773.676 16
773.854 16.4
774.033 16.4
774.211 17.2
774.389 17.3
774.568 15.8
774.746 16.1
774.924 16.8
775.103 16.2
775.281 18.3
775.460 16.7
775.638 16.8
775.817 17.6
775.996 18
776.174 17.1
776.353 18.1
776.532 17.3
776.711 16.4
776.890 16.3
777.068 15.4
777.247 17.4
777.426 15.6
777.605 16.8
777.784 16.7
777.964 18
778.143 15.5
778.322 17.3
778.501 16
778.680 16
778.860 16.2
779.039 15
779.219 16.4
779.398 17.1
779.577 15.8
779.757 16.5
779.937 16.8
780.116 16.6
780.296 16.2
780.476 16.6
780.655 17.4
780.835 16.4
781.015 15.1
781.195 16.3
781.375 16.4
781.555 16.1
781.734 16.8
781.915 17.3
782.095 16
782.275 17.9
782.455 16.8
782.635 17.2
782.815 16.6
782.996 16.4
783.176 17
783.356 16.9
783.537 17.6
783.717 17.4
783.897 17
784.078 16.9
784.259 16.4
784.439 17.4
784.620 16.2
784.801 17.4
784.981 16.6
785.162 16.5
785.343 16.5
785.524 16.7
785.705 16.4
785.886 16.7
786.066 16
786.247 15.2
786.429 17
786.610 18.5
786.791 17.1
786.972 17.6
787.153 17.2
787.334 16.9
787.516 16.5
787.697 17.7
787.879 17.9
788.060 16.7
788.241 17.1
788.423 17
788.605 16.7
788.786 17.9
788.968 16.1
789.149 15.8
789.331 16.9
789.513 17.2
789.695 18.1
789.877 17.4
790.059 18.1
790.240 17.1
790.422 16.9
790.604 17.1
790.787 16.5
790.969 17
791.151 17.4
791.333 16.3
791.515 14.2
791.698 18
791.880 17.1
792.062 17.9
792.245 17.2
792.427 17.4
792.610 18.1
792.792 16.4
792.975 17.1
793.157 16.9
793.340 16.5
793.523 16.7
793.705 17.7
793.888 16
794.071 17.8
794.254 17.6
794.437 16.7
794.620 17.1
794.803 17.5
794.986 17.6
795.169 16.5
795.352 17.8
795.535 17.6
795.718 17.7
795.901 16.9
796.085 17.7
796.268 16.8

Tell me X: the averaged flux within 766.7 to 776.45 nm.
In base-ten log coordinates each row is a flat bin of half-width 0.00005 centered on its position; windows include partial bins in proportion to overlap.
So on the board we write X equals 16.9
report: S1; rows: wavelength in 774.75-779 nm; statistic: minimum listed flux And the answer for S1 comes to 15.4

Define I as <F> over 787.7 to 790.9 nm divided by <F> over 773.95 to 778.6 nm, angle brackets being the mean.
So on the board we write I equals 1.0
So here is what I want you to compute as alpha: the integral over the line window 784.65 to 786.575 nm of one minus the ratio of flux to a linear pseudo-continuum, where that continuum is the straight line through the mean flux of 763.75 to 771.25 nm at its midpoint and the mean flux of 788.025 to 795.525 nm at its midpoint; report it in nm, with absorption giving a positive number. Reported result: 0.06 nm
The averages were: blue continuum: 17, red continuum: 17.1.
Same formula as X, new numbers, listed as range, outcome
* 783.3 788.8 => 16.9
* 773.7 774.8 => 16.5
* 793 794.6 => 17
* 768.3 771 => 17.1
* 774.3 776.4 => 17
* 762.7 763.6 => 17.1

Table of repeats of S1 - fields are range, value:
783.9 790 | 15.2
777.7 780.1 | 15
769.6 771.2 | 16.3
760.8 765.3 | 14.9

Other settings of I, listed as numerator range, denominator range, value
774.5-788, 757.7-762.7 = 0.95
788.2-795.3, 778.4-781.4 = 1.05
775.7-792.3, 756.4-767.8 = 0.97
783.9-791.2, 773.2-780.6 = 1.02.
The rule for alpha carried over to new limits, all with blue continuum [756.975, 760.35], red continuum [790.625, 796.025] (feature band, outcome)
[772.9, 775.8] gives 0.129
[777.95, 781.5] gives 0.196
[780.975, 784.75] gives 0.103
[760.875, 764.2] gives 0.041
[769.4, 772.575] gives 0.080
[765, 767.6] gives 0.074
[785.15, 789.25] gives 0.075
